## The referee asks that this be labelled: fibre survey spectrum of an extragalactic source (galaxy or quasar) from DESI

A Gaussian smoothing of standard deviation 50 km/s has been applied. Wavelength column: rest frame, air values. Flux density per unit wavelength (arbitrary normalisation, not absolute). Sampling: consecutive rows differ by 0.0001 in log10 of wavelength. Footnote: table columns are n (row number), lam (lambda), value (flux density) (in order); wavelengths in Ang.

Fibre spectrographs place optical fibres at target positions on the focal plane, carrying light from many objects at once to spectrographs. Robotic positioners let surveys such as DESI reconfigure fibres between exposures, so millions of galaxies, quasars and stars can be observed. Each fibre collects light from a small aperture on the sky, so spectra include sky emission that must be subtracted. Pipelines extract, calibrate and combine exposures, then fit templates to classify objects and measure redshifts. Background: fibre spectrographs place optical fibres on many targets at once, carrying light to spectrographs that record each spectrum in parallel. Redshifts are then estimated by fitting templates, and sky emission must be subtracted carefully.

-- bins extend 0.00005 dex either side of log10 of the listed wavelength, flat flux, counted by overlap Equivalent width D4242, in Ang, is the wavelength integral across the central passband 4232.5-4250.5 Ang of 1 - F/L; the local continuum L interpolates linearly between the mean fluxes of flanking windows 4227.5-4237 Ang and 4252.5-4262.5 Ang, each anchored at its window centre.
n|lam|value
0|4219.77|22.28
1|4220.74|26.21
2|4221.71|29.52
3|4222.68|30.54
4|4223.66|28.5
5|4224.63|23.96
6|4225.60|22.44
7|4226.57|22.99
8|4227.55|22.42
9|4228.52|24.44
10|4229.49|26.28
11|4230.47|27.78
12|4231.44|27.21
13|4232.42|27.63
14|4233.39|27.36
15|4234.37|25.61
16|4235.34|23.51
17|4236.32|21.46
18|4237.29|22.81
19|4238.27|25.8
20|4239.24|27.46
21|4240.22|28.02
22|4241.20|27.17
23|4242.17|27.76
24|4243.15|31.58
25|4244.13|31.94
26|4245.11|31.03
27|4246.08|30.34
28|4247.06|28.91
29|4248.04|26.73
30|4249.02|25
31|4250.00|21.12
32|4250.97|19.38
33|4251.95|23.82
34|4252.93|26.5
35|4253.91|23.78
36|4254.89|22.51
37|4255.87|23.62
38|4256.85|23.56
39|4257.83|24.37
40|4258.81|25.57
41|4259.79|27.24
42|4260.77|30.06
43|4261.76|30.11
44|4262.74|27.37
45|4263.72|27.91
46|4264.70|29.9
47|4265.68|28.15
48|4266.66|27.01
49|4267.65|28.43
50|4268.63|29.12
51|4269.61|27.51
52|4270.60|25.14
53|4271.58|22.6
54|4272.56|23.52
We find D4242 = -0.9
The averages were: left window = 25.5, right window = 25.8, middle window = 26.9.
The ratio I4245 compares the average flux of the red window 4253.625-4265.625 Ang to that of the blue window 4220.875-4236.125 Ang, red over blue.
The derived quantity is 1.02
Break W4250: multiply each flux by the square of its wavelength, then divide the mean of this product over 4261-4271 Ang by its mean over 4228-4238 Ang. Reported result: 1.12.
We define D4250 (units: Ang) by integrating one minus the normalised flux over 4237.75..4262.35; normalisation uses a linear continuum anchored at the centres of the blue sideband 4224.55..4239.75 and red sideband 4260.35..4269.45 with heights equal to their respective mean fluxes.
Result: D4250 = 0.4 Ang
